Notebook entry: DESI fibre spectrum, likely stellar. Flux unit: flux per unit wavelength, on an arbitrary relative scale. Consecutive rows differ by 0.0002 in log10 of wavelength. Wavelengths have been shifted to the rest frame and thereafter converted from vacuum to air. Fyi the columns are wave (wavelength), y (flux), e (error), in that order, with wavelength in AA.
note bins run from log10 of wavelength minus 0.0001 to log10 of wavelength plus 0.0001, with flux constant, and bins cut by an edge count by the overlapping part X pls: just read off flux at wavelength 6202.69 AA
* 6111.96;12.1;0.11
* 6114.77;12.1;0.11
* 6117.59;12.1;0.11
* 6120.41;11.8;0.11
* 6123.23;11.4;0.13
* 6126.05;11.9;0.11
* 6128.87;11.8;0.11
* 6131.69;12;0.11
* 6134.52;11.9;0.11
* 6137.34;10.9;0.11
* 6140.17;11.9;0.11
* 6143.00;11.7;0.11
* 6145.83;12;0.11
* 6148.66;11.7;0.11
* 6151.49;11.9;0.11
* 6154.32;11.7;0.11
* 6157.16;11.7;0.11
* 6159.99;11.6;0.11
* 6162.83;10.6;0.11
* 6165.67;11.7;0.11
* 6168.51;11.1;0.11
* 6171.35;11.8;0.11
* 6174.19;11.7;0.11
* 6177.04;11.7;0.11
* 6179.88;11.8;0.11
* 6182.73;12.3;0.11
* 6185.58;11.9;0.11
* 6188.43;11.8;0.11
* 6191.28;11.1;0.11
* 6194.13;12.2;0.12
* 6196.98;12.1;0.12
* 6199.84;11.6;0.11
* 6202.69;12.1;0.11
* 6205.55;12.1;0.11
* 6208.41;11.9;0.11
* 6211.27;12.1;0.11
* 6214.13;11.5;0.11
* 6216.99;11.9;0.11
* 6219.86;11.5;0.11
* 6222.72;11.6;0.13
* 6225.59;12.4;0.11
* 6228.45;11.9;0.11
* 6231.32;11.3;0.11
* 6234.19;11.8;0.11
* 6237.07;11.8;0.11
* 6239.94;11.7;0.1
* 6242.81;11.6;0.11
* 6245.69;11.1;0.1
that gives 12.1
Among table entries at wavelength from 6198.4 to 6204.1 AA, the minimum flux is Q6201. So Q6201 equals 11.6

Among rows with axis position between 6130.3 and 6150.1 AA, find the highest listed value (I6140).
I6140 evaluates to 12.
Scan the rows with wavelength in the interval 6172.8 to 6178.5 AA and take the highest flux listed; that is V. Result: 11.7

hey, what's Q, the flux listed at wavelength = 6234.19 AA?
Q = 11.8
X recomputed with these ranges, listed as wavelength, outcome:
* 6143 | 11.7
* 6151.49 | 11.9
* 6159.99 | 11.6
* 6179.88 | 11.8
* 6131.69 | 12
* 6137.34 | 10.9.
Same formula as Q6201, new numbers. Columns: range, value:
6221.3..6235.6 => 11.3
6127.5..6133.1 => 11.8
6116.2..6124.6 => 11.4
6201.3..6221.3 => 11.5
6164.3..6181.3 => 11.1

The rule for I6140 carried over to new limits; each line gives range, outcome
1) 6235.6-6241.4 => 11.8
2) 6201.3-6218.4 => 12.1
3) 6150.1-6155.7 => 11.9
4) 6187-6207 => 12.2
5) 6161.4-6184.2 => 12.3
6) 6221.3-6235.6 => 12.4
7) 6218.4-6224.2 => 11.6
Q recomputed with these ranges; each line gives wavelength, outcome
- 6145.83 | 12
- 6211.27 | 12.1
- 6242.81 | 11.6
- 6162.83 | 10.6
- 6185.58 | 11.9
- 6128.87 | 11.8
